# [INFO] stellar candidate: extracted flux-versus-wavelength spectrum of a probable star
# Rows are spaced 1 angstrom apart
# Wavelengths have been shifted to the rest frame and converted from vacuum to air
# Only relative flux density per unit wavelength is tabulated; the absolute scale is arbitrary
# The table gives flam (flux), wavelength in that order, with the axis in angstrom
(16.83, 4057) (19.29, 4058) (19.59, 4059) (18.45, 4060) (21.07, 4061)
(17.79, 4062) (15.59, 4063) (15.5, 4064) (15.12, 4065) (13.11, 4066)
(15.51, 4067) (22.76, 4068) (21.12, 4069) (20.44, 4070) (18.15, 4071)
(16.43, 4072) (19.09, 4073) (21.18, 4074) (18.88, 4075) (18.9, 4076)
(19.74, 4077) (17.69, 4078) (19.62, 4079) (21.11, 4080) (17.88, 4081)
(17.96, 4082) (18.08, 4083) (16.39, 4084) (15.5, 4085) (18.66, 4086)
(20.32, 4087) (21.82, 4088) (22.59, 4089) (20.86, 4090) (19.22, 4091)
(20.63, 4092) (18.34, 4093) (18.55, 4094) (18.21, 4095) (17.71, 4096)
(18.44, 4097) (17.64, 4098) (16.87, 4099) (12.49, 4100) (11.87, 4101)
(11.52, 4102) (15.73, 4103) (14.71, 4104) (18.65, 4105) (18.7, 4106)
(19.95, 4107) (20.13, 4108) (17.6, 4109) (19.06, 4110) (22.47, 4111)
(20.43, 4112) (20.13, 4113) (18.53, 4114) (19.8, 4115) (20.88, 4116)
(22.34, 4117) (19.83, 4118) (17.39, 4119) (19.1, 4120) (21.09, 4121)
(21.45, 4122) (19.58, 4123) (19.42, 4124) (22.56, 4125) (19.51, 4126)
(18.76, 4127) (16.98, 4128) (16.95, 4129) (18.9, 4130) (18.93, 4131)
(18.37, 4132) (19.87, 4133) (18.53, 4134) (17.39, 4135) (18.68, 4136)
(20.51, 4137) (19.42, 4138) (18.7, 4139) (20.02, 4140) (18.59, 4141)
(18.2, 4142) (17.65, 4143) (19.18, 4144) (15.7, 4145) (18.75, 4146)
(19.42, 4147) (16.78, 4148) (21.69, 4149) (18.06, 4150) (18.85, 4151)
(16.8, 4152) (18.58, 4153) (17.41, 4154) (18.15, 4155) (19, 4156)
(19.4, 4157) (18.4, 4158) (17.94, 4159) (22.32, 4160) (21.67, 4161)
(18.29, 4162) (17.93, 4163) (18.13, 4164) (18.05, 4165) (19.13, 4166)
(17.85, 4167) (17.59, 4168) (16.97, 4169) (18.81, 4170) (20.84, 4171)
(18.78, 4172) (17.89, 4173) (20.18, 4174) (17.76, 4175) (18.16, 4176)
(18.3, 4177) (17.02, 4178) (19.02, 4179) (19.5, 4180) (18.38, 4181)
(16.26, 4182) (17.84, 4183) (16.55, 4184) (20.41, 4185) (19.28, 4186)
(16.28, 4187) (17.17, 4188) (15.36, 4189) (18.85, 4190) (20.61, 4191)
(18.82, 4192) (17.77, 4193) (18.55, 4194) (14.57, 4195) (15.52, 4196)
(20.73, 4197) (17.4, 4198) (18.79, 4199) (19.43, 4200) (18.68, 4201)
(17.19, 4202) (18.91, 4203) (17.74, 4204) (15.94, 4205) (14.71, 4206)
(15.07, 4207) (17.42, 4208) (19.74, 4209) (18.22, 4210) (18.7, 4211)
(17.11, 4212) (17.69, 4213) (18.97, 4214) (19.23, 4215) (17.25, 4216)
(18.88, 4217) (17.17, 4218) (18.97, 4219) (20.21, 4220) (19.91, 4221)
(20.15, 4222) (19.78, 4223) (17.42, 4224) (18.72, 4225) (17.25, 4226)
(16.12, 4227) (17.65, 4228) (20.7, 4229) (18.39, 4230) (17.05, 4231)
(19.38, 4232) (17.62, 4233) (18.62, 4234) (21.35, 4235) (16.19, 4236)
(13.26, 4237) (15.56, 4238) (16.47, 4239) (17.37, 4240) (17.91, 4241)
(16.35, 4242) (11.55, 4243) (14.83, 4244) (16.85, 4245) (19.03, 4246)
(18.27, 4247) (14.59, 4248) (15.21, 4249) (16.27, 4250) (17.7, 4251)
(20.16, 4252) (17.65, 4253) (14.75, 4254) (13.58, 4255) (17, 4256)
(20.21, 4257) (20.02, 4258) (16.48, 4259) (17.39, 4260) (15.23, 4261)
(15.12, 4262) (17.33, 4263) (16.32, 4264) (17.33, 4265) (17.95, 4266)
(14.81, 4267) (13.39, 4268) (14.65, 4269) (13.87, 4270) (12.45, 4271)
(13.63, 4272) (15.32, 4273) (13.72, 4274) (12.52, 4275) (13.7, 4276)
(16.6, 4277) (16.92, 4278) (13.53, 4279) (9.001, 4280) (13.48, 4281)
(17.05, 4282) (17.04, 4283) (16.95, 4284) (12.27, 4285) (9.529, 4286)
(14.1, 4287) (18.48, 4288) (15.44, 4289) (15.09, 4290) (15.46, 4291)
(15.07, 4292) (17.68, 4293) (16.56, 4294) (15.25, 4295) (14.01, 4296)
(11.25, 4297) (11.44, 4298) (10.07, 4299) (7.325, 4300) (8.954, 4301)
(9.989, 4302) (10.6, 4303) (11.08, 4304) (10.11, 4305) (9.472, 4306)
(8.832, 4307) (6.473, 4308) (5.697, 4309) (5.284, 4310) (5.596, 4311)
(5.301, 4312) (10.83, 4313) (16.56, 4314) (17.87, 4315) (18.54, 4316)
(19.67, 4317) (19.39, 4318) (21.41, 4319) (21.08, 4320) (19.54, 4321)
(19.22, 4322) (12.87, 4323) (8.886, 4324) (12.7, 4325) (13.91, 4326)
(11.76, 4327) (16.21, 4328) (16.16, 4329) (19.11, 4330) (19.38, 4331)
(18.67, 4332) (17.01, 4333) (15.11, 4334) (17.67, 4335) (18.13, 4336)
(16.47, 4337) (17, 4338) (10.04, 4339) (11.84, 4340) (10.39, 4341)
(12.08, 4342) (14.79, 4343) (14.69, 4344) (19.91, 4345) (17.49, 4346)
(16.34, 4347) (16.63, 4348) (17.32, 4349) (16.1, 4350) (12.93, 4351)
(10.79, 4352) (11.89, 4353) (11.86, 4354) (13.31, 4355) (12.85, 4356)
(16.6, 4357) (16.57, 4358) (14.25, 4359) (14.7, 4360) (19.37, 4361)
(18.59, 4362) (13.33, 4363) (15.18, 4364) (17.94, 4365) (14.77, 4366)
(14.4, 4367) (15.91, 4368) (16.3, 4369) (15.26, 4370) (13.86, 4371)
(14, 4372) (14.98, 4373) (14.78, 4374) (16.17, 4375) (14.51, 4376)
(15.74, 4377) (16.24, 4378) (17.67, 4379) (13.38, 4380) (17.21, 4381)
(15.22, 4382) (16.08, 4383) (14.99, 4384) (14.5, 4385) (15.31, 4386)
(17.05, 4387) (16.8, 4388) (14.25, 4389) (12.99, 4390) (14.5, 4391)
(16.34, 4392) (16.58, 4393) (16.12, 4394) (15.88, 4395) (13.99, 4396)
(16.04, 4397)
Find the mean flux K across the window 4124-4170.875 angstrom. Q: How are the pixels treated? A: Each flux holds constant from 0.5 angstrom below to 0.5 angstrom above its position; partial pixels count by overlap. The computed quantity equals 18.7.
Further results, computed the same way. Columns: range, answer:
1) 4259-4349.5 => 14.3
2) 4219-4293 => 16.3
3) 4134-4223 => 18.3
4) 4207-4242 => 18.1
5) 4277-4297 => 14.8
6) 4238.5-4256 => 16.4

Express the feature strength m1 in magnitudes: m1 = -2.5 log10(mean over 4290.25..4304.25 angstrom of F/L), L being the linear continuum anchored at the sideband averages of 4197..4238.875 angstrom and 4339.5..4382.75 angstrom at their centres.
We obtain 0.29 mag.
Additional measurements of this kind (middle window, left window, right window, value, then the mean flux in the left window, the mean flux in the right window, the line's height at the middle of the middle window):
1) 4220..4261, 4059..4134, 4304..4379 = -0.069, 18.6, 14.7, 16.3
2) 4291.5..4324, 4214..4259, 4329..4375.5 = 0.251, 17.6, 15.4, 16.2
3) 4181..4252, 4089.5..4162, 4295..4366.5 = -0.065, 18.7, 14.1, 16.7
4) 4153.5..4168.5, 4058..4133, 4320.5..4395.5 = -0.057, 18.6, 15.3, 17.8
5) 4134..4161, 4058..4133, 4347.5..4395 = -0.045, 18.6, 15.2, 18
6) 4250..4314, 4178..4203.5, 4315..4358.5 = 0.212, 18.1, 15.7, 16.6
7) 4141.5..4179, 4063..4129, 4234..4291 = -0.064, 18.6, 15.7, 17.5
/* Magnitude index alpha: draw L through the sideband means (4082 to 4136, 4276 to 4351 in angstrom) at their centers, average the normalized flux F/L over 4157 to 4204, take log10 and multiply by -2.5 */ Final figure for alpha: -0.08 mag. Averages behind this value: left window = 18.7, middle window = 18.3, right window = 14.2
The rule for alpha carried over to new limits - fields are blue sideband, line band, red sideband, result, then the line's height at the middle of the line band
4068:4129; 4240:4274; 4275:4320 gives -0.131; 14.3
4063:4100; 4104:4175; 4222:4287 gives -0.077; 17.7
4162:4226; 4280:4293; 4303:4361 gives 0.051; 15.6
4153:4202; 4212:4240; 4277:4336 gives -0.089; 16.7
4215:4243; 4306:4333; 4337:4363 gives 0.092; 15.5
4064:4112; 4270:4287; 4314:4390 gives 0.171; 16.4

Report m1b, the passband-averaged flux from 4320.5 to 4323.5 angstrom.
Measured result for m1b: 17.2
